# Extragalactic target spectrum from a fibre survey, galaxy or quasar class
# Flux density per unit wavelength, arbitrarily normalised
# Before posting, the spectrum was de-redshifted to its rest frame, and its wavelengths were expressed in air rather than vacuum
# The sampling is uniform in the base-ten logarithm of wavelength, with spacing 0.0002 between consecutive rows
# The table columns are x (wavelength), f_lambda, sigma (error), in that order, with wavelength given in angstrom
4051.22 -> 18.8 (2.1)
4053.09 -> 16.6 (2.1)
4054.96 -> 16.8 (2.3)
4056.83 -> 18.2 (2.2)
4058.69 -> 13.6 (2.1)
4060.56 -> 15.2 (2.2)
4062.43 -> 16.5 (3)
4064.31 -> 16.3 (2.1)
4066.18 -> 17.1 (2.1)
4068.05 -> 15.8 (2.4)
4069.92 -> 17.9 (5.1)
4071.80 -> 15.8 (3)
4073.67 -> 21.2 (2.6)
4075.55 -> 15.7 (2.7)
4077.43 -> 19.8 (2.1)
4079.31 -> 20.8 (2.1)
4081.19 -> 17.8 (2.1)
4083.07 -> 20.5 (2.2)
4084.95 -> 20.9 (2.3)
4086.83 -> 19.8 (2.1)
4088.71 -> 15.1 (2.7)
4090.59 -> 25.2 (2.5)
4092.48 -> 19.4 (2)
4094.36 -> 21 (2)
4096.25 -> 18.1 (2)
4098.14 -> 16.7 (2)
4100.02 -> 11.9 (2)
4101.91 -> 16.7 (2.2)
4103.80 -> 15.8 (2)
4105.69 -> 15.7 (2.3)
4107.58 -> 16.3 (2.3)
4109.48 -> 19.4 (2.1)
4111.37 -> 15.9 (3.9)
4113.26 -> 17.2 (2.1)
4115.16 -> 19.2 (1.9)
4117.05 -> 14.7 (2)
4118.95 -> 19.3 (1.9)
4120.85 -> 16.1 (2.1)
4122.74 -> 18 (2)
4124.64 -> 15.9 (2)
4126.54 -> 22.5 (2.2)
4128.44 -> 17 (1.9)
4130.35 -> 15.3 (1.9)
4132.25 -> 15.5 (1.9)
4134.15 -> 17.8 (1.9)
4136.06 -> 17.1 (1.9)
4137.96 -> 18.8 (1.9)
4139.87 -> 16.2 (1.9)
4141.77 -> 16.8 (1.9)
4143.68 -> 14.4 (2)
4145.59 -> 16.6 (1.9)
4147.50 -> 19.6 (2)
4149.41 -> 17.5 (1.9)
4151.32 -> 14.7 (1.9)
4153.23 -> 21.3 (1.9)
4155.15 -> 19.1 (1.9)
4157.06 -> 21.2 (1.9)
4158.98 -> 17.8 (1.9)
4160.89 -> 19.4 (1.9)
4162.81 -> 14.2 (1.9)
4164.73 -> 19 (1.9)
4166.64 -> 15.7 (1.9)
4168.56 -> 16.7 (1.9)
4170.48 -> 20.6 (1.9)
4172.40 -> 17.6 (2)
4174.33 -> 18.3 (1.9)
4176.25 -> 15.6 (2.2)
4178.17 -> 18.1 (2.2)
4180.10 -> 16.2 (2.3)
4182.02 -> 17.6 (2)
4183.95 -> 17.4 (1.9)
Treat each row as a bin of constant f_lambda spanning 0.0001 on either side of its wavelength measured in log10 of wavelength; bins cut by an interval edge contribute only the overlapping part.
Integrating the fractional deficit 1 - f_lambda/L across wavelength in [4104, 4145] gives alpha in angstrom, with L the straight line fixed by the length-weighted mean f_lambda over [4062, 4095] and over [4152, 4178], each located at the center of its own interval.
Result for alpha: 2.99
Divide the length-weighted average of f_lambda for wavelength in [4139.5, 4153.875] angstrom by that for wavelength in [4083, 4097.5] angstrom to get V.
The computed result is 0.86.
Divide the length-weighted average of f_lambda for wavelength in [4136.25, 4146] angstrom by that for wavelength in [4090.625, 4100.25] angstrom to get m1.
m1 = 0.89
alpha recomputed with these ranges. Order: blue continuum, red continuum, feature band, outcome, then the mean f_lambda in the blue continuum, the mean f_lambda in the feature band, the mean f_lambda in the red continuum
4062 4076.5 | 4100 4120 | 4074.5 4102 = -2.89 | 17.1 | 18.7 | 16.8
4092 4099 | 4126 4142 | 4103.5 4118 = 1.11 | 18.8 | 16.8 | 17.3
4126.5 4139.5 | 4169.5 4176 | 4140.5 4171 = 0.40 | 17.3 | 17.7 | 18.5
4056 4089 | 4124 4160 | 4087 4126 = 0.46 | 17.7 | 17.5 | 17.7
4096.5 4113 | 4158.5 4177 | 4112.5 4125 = -0.59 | 16.2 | 17.3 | 17.5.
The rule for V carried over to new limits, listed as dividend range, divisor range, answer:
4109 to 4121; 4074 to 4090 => 0.91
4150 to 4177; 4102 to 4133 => 1.05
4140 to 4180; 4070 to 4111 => 0.97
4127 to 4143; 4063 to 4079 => 0.97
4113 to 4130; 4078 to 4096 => 0.89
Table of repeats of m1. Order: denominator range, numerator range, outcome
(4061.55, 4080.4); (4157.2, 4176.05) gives 1.00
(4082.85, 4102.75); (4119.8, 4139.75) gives 0.93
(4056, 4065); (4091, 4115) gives 1.08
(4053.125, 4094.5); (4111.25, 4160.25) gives 0.97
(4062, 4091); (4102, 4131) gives 0.93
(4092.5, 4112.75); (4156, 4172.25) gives 1.07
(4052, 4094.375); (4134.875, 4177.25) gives 0.98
